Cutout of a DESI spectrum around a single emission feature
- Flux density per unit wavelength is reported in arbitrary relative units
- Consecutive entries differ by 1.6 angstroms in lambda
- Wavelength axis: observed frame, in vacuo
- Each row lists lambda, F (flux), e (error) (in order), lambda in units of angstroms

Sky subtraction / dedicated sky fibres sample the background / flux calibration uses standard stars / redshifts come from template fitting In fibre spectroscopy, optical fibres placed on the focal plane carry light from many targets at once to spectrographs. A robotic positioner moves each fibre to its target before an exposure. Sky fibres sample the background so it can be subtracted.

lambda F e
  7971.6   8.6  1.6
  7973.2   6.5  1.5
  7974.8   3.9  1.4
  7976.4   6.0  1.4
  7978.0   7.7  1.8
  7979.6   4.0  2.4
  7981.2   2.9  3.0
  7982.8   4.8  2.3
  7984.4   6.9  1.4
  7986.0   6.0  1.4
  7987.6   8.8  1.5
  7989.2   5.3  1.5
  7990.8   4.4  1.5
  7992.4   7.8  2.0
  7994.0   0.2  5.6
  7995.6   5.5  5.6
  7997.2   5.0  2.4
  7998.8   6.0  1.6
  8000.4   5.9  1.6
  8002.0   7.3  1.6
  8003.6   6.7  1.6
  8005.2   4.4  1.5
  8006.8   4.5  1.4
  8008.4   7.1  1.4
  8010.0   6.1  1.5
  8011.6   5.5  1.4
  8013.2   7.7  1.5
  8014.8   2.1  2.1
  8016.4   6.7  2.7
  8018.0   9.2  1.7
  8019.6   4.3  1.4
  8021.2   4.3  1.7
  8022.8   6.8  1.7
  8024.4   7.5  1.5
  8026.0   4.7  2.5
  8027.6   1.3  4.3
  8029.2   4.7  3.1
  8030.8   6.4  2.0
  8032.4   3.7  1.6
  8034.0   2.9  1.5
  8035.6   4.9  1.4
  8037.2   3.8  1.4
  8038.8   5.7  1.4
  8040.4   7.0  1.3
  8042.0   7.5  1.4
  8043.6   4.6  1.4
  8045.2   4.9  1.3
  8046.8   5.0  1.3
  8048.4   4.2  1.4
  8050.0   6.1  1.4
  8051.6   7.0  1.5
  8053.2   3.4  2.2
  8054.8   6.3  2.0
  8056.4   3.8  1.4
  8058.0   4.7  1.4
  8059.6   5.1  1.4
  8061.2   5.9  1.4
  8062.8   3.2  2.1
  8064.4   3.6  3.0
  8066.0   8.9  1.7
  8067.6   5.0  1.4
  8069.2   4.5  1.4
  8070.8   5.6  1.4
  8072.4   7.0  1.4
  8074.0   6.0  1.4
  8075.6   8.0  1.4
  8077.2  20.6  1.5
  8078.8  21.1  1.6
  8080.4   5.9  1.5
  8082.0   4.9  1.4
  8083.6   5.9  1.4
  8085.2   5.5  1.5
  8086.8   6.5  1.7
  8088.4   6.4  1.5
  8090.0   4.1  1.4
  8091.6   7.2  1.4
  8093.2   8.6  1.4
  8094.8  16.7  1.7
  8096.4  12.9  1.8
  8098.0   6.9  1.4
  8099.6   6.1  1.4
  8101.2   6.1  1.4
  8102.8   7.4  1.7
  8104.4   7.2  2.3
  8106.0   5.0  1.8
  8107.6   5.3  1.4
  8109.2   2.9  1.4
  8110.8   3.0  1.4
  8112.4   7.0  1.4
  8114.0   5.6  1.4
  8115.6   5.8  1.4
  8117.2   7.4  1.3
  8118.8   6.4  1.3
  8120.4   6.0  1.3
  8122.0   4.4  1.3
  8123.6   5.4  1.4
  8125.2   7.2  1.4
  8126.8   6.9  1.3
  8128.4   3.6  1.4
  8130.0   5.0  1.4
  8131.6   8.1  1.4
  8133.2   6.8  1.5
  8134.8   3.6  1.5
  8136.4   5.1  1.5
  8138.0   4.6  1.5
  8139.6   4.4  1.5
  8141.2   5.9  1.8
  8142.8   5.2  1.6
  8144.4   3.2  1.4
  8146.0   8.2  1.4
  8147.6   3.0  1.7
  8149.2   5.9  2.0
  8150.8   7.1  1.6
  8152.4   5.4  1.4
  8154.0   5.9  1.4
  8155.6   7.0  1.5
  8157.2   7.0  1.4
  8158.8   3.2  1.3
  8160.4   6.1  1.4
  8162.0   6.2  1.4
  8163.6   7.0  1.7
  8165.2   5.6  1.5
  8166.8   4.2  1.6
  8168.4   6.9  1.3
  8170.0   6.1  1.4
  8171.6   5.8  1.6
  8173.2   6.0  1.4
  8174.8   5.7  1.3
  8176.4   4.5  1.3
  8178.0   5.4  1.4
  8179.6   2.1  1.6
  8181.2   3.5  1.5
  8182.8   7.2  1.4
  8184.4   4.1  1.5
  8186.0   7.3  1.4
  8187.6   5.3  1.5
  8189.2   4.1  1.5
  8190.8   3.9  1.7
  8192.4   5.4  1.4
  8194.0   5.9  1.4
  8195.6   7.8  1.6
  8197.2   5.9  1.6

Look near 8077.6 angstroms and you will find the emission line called [S II]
